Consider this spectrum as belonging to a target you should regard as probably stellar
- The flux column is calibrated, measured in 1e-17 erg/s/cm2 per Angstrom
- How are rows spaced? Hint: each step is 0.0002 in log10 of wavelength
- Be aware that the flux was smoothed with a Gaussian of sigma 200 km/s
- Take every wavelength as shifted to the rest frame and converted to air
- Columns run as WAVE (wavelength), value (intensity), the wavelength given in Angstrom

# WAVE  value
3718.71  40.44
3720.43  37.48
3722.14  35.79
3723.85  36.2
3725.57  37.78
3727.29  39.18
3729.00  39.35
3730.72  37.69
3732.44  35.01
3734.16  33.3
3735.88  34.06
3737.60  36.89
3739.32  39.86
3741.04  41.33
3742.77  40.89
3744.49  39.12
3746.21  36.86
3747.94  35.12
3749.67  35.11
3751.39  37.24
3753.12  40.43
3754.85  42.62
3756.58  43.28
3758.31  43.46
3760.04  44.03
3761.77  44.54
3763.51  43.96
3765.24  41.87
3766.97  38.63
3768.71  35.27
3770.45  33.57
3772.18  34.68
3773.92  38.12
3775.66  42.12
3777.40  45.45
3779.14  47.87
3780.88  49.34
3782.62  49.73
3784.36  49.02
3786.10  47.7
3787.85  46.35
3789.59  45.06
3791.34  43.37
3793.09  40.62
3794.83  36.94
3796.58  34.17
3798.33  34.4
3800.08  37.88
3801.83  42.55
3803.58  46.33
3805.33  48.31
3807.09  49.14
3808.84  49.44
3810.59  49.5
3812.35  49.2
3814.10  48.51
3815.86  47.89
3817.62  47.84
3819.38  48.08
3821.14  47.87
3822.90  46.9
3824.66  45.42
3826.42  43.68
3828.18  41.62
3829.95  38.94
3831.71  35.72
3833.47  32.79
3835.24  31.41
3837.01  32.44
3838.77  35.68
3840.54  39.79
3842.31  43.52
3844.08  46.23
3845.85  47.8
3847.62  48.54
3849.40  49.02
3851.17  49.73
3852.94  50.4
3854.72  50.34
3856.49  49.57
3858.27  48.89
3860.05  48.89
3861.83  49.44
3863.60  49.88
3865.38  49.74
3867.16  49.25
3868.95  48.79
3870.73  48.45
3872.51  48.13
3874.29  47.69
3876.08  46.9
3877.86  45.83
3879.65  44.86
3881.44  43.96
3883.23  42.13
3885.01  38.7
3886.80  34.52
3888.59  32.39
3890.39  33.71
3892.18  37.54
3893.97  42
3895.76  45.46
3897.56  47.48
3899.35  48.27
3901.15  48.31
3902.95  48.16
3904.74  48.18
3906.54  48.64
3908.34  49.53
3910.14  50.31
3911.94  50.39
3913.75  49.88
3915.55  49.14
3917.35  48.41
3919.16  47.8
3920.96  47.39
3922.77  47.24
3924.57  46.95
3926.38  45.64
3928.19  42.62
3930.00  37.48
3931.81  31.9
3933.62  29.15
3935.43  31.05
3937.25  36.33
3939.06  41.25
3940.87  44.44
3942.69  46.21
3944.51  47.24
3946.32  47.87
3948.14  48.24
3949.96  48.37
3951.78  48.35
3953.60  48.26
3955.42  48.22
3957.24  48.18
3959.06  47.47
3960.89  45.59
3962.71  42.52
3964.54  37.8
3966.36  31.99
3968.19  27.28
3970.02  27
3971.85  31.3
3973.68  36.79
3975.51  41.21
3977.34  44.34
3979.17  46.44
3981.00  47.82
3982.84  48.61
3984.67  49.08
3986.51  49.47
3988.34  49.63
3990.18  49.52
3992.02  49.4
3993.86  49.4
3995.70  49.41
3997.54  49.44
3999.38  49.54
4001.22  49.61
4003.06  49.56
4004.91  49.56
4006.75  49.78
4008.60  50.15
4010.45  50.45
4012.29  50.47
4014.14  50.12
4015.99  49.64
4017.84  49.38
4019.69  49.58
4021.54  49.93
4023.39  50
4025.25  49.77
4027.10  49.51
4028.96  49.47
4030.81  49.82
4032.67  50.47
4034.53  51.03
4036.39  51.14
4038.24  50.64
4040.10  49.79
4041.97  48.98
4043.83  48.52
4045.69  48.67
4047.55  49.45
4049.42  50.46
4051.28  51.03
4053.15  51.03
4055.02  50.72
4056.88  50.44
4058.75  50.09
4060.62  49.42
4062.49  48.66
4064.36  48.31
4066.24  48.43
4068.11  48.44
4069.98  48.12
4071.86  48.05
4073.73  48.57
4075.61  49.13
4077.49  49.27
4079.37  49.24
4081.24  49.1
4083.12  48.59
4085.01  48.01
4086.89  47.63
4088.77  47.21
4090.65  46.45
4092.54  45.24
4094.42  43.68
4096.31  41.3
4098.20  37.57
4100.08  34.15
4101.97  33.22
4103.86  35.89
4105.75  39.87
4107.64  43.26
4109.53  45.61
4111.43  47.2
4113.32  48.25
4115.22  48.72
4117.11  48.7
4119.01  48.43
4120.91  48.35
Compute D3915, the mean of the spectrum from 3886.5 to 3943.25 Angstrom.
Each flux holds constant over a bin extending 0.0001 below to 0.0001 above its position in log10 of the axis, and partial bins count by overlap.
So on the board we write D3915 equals 43.4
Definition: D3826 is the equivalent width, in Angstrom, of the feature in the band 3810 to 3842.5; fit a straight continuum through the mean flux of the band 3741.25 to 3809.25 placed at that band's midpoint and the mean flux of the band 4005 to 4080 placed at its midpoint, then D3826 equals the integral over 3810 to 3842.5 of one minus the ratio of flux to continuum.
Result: 0.7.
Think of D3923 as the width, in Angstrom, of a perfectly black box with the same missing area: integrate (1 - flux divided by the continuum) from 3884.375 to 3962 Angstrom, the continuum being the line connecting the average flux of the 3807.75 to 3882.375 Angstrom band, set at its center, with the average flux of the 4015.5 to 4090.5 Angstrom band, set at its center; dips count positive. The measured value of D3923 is 4.6 Angstrom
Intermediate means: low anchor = 45.7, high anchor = 49.4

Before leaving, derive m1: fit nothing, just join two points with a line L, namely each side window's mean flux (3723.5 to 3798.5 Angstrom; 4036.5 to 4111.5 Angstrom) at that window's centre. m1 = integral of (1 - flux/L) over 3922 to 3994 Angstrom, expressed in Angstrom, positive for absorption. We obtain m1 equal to 2.5 Angstrom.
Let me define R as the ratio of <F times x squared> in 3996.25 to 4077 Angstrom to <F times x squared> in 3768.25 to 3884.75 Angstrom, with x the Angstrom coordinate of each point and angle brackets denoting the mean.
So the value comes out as 1.24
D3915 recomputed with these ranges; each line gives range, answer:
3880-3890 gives 38.4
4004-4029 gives 49.9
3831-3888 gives 44.6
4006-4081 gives 49.6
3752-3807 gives 42.4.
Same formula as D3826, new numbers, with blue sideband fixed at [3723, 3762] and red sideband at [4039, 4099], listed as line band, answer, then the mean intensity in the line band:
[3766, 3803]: -1.5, 41.6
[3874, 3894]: 1.0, 40.6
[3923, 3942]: 2.2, 39.1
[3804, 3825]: -3.8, 48.2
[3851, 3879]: -4.3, 48.8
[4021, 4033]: -0.7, 49.8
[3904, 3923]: -2.3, 48.9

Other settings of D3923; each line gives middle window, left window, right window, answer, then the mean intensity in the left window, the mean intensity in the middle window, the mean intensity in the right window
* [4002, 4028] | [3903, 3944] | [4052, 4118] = -2.6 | 44.2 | 49.8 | 46.2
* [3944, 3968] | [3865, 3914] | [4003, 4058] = 1.3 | 45.2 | 44.8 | 50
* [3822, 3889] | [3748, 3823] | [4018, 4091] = 1.0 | 43.3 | 44.3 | 49.3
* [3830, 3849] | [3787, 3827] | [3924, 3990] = 2.0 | 44.8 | 39.6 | 42.3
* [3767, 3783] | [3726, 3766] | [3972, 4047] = -0.4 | 39.3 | 41.4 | 48.7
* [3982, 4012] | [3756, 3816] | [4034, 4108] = -2.3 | 43.5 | 49.6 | 47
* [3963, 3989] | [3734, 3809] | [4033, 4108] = 2.7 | 41.4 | 40.6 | 47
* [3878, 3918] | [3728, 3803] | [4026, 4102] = -0.8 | 40.5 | 44.6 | 47.9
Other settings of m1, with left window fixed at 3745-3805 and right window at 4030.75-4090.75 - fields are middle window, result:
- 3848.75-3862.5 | -1.85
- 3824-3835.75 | 1.19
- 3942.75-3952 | -0.33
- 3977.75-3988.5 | -0.25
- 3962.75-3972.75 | 3.13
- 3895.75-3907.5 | -0.80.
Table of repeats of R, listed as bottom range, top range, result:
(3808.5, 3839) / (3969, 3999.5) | 1.14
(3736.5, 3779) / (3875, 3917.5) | 1.21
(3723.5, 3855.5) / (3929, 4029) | 1.18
